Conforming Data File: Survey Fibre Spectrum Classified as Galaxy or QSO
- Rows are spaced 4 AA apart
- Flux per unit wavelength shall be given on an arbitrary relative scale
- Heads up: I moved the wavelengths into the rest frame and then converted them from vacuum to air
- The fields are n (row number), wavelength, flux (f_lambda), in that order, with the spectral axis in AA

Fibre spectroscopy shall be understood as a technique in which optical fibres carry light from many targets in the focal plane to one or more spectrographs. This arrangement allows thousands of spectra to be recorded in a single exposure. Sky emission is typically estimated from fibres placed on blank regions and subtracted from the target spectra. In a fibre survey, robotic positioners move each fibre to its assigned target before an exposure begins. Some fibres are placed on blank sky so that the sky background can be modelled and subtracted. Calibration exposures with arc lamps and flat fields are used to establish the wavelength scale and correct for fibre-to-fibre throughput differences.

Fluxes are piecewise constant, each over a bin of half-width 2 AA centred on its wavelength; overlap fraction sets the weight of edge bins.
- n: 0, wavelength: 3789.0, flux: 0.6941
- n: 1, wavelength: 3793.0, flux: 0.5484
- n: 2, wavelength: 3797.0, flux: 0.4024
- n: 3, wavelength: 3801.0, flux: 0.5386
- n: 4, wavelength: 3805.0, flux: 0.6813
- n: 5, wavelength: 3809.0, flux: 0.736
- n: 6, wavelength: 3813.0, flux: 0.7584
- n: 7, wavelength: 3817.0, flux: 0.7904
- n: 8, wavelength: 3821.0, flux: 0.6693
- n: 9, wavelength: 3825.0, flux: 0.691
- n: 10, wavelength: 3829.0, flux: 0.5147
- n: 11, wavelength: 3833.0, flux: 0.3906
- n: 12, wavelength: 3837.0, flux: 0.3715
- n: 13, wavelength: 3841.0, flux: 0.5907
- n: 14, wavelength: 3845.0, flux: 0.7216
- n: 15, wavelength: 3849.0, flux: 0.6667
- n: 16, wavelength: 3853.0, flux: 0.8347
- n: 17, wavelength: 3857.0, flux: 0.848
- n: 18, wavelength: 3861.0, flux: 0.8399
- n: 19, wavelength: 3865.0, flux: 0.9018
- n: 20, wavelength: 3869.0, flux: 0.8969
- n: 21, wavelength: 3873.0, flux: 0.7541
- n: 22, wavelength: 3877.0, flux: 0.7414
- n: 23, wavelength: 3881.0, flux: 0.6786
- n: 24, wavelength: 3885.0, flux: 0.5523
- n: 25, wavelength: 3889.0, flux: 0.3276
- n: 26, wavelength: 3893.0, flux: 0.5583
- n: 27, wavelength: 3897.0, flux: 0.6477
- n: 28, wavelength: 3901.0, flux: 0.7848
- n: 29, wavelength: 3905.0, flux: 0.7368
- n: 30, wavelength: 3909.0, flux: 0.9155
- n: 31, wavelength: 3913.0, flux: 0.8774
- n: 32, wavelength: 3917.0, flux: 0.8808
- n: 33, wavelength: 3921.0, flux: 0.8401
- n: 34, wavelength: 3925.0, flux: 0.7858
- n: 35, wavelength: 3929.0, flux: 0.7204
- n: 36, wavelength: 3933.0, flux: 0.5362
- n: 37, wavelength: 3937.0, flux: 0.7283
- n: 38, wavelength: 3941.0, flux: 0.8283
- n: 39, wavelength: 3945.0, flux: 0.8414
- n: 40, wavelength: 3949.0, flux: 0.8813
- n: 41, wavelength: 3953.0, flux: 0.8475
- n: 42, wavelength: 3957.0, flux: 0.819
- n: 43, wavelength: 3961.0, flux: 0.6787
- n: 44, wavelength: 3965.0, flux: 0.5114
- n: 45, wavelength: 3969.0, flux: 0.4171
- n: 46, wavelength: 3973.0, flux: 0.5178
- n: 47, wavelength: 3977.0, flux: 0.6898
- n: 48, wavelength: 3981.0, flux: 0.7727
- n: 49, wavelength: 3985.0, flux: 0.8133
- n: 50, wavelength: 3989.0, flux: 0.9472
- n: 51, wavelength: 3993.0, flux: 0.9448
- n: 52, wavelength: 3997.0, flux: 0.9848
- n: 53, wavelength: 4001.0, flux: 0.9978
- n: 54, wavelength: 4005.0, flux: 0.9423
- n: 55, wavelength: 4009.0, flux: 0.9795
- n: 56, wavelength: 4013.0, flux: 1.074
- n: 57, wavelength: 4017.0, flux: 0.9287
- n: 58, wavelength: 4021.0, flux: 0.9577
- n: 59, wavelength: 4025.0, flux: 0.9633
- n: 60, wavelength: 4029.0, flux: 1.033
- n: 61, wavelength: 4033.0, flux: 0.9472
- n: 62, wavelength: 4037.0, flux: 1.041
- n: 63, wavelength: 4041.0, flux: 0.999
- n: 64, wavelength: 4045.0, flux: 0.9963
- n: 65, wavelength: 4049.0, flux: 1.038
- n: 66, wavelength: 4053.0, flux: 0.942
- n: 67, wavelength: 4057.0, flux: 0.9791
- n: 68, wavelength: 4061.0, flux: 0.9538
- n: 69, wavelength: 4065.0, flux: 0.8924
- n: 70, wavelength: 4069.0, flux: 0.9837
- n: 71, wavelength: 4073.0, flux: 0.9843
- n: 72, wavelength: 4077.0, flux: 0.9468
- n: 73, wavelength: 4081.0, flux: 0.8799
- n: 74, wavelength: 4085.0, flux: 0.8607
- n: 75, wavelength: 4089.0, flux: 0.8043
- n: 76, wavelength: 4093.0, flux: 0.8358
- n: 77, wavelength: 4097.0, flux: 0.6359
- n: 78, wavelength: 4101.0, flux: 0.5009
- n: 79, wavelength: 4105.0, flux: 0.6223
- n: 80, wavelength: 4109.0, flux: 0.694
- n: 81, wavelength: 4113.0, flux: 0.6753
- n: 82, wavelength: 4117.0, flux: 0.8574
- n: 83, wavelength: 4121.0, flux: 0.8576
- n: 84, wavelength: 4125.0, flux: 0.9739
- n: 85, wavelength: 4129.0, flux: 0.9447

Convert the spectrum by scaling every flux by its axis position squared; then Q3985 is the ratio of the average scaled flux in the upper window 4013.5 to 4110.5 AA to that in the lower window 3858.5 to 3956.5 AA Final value 1.3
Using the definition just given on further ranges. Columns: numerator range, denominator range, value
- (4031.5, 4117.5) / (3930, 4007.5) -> 1.18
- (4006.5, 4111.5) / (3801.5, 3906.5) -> 1.47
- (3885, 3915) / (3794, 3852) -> 1.16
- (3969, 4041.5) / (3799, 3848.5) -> 1.59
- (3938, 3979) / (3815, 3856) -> 1.19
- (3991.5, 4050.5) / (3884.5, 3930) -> 1.44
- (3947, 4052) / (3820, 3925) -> 1.33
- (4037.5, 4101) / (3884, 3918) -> 1.41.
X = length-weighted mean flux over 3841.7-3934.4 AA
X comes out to 0.74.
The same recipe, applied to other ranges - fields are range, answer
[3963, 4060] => 0.893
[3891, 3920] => 0.774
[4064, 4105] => 0.821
